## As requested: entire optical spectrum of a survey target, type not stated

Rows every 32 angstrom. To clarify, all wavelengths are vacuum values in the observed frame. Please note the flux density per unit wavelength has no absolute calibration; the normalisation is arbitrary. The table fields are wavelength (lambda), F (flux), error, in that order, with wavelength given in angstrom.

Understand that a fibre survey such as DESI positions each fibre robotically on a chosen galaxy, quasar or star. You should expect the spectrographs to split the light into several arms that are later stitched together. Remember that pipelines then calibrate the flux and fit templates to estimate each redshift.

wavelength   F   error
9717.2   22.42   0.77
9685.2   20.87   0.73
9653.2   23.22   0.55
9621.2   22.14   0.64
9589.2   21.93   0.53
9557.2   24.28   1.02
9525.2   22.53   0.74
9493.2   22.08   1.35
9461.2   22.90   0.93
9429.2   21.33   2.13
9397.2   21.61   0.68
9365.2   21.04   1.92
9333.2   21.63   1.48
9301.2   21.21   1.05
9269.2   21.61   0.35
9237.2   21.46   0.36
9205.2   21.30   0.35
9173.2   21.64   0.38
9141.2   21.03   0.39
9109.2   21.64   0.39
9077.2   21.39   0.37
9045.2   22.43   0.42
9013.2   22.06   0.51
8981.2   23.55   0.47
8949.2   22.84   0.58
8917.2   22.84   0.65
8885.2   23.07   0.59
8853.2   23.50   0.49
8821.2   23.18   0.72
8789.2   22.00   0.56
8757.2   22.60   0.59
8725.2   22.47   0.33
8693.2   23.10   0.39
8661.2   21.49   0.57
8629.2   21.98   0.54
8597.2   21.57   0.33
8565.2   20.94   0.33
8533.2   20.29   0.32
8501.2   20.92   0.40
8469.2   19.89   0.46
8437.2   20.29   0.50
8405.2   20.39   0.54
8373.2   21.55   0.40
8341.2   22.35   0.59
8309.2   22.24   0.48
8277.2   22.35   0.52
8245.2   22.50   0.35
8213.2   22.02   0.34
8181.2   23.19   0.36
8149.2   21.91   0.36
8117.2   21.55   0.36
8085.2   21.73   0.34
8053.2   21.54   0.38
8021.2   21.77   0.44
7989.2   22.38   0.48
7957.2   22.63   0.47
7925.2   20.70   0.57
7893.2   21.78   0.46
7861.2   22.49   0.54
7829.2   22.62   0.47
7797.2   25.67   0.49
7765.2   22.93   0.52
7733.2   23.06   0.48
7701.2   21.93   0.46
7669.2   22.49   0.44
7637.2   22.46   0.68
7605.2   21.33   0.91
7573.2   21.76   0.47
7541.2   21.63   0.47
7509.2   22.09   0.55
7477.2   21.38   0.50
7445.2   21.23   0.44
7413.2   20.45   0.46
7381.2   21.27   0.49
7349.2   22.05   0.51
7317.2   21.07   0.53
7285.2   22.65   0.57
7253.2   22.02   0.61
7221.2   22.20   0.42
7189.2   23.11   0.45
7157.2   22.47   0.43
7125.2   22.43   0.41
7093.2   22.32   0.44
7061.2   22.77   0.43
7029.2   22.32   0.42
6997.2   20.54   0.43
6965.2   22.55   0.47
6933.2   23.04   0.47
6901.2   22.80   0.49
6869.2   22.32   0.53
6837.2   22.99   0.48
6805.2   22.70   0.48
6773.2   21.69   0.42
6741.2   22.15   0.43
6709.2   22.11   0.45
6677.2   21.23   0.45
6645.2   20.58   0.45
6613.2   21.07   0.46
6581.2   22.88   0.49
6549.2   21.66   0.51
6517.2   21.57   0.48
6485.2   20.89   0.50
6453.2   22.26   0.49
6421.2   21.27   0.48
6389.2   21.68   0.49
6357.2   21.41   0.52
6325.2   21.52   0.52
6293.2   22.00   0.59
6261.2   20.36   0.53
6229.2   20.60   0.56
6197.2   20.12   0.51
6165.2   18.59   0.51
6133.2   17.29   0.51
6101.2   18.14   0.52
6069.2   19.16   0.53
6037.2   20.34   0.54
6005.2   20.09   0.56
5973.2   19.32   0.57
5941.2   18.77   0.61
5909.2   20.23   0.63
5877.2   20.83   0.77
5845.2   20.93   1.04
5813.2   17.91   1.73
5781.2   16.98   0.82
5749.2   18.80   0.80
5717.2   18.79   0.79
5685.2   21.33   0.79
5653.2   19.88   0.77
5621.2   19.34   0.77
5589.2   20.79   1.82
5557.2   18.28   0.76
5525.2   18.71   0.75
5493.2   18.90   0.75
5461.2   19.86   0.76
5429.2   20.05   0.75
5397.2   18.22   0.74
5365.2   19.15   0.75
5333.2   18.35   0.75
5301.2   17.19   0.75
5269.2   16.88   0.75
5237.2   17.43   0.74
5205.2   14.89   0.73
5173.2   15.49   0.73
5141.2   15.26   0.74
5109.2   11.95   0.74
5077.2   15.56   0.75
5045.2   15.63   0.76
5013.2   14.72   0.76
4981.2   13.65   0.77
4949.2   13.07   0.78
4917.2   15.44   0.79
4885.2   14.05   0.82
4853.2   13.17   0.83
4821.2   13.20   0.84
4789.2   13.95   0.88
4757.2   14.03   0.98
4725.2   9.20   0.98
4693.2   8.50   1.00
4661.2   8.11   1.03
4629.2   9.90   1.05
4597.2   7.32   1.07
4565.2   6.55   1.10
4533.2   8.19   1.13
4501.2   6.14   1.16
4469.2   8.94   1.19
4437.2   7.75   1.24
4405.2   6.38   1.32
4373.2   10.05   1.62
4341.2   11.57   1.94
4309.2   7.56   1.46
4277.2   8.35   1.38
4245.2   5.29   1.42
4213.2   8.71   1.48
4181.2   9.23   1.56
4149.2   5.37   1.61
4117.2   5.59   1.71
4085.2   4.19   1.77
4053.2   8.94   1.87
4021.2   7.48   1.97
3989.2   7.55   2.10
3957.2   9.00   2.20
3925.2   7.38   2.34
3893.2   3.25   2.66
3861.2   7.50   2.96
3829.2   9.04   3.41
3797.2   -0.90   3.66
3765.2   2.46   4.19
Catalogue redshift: 0.19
